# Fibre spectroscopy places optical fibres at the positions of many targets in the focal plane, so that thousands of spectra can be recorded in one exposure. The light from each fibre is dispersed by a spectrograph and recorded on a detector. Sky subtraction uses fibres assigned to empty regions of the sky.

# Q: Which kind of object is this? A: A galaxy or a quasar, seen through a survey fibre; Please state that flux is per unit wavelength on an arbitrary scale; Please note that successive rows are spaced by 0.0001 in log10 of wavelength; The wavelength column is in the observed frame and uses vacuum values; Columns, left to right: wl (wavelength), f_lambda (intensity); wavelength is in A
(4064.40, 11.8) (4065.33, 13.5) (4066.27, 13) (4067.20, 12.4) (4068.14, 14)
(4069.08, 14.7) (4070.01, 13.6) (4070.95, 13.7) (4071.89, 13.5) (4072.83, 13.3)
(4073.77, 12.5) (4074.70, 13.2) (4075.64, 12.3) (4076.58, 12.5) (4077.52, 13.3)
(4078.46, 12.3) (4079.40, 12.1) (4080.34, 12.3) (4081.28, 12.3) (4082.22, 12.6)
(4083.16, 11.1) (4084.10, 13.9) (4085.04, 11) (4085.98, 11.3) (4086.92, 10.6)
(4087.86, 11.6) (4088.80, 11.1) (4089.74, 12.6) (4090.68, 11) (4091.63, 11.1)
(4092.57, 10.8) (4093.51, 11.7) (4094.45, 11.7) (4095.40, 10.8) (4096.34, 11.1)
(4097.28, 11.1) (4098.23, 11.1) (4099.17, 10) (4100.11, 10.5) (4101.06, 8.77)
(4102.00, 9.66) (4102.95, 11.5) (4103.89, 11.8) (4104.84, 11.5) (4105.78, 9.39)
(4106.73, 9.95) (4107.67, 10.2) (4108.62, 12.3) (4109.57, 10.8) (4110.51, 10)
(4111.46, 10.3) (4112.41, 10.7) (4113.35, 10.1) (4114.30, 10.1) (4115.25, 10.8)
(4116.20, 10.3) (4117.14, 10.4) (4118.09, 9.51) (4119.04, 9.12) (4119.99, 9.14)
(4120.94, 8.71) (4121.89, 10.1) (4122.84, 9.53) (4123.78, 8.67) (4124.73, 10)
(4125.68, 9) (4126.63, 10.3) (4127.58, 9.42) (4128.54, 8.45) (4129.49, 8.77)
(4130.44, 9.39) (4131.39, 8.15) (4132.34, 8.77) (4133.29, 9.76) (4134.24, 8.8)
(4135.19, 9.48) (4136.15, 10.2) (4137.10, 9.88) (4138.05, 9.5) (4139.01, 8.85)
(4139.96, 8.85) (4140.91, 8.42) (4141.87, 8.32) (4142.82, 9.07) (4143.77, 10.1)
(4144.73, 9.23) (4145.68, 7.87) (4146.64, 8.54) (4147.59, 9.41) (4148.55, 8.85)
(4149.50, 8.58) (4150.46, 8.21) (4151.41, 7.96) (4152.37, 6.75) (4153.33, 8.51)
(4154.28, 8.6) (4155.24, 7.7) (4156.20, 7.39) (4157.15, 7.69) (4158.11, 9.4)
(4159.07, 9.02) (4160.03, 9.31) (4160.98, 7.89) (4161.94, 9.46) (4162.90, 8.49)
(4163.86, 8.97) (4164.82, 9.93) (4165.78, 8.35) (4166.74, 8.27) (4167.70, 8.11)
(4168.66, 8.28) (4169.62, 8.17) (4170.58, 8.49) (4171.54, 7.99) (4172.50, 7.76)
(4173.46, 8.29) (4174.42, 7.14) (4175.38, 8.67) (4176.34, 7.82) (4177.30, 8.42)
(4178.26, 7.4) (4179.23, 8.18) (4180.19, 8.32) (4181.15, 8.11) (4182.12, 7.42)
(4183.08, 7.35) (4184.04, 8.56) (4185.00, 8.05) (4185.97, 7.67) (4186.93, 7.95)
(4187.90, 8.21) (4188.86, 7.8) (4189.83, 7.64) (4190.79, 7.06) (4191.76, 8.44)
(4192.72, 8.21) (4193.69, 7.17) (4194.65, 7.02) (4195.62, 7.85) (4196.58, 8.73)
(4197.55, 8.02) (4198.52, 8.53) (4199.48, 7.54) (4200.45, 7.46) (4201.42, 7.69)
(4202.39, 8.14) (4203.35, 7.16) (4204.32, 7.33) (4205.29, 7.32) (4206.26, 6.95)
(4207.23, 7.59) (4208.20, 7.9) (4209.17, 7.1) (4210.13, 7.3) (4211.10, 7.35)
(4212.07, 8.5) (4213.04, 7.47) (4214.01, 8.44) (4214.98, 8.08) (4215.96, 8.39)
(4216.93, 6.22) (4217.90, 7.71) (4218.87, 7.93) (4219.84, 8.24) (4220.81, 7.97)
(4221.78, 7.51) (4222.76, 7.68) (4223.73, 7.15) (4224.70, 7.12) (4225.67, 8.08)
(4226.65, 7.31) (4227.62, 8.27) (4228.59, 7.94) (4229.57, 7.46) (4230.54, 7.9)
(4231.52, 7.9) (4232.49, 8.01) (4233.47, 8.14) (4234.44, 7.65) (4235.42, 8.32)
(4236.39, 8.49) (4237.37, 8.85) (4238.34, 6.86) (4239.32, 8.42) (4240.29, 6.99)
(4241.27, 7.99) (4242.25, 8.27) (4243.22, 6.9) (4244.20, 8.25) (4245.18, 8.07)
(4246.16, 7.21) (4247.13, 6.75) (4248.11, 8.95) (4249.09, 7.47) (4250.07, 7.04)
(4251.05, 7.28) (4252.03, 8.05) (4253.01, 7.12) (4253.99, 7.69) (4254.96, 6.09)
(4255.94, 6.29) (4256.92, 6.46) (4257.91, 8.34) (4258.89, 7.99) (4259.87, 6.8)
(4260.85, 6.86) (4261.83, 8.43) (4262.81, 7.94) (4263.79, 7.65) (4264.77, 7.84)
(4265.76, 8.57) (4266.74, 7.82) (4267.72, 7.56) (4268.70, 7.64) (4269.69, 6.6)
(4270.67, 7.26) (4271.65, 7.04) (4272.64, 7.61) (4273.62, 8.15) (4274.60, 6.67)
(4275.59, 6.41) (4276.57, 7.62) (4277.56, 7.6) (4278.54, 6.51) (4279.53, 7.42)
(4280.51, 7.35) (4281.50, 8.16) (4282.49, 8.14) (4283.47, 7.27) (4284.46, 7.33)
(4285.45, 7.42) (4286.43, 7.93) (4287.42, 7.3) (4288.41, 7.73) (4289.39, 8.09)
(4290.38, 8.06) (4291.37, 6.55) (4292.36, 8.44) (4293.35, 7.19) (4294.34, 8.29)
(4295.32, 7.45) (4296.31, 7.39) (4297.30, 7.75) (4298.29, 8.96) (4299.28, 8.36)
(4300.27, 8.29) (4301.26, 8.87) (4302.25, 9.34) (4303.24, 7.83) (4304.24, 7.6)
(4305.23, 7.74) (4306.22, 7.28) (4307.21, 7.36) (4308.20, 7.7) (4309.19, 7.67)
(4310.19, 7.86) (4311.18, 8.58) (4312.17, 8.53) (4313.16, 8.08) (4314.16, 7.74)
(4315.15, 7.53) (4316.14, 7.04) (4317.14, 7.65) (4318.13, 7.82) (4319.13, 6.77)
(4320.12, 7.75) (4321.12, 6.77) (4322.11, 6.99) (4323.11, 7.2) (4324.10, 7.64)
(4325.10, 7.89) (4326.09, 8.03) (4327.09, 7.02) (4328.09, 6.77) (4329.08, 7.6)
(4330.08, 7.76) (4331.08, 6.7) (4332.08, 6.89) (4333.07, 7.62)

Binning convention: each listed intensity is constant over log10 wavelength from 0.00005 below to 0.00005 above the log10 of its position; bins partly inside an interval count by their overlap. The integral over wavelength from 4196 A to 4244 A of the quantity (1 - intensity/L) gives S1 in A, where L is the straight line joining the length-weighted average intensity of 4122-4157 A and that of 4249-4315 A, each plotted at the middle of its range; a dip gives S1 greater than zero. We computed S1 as 2.4 A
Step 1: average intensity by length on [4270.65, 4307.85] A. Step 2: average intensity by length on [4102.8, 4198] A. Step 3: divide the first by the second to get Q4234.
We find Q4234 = 0.87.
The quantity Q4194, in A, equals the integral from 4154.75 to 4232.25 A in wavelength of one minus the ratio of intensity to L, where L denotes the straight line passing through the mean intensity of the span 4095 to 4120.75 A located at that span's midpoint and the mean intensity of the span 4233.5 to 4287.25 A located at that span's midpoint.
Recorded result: 7.5 A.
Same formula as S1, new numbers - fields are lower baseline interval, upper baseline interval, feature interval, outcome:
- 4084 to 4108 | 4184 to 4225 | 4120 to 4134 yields 1.1 A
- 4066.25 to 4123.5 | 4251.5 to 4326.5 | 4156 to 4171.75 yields 2.3 A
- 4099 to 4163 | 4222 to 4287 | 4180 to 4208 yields 2.3 A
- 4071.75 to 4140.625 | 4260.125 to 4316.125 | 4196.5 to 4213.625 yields 2.6 A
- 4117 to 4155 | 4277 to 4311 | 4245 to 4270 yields 1.8 A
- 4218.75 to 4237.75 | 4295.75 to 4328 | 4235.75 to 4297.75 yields 2.2 A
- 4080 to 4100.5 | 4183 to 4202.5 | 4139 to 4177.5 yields 2.5 A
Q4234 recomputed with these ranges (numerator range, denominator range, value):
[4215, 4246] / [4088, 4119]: 0.73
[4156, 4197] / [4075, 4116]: 0.73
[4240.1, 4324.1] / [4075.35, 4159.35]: 0.76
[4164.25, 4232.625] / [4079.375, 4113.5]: 0.71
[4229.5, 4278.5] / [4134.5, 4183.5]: 0.89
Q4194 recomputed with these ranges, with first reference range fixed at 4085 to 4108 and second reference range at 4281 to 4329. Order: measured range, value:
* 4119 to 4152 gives 4.0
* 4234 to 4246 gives 1.1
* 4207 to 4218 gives 1.8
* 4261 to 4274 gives 1.0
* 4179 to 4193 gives 2.4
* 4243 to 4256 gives 1.8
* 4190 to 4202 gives 2.0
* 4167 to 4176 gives 1.5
